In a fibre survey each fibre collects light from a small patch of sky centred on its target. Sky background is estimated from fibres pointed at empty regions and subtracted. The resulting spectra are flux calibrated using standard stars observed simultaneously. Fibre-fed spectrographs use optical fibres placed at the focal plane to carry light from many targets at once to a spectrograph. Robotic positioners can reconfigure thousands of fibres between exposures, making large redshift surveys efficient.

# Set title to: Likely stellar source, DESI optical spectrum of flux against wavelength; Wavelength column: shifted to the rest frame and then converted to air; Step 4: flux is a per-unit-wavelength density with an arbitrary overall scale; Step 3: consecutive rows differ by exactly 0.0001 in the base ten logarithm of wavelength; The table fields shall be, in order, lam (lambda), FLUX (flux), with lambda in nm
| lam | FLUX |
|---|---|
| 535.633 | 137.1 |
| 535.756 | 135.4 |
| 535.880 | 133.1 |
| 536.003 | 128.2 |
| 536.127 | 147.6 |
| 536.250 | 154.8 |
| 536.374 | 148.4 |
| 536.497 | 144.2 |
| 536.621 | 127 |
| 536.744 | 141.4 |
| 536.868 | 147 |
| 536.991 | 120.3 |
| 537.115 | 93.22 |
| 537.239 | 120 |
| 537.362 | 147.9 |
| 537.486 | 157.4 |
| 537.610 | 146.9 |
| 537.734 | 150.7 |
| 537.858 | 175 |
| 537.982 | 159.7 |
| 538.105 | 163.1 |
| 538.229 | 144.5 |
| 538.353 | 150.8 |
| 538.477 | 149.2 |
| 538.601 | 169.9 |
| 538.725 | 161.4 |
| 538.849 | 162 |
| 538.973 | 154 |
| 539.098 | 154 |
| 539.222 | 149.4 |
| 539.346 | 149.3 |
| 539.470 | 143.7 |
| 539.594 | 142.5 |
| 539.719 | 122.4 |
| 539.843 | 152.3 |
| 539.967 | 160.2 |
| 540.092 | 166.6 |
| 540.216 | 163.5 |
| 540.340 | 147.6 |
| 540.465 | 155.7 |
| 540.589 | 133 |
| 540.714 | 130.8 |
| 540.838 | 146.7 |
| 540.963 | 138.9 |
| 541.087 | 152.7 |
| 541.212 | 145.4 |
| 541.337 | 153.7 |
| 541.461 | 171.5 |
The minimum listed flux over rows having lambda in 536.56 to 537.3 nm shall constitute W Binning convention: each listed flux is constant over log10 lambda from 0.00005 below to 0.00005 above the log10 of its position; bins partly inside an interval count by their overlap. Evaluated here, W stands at 93.22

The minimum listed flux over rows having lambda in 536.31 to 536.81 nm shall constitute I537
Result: 127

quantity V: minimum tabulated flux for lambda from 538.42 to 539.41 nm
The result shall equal 149.2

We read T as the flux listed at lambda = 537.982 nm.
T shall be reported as 159.7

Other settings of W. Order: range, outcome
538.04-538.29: 144.5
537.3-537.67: 146.9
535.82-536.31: 128.2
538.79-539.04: 154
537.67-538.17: 150.7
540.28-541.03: 130.8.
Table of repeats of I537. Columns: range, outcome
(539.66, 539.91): 122.4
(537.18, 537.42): 120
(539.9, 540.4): 147.6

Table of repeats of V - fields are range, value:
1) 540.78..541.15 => 138.9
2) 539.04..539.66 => 142.5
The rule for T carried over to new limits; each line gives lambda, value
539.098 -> 154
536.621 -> 127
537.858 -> 175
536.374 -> 148.4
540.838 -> 146.7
